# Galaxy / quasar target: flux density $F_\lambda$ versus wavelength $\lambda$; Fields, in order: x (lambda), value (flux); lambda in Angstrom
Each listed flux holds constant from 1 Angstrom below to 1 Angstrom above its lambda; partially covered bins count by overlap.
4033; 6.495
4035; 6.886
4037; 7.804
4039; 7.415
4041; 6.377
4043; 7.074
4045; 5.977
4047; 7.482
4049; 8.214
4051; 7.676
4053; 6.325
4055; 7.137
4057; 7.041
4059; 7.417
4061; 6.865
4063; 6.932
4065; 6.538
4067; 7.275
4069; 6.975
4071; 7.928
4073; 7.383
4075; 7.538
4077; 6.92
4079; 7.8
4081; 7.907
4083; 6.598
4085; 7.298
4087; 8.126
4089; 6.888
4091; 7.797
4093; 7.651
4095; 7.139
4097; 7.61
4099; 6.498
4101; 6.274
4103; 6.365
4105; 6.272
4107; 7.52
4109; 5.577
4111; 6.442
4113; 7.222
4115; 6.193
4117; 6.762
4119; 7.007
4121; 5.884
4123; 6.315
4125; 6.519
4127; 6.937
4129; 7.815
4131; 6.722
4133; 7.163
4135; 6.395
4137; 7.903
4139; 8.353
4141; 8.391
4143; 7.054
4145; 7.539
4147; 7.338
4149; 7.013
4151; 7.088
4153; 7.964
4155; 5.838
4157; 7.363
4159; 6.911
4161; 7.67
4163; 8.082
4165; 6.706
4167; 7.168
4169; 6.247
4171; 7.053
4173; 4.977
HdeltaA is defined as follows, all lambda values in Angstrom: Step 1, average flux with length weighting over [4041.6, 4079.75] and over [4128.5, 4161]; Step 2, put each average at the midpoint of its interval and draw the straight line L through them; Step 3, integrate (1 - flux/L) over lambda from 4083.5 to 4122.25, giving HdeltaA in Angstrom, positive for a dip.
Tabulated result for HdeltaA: 2.0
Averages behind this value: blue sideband 7.17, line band 6.86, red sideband 7.31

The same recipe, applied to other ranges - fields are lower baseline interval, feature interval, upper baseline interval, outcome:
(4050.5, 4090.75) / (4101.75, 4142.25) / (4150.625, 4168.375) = 1.8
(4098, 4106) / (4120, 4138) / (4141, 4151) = 0.3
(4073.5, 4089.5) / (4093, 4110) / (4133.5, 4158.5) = 1.5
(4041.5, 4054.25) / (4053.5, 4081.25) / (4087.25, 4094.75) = 0.2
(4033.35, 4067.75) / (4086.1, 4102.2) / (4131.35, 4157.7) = -0.1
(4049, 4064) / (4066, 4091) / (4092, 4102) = -1.1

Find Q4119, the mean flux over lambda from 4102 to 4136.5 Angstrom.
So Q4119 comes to 6.67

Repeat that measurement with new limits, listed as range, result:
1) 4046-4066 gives 7.16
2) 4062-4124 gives 6.99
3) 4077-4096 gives 7.44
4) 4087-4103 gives 7.14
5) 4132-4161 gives 7.32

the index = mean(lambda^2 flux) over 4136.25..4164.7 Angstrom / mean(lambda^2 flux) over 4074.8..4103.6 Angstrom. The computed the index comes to 1.1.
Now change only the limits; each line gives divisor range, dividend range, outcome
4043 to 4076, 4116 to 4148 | 1.03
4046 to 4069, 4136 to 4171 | 1.07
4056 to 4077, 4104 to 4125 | 0.93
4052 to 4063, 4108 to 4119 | 0.96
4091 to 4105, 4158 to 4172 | 1.06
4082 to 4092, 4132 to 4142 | 1.07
